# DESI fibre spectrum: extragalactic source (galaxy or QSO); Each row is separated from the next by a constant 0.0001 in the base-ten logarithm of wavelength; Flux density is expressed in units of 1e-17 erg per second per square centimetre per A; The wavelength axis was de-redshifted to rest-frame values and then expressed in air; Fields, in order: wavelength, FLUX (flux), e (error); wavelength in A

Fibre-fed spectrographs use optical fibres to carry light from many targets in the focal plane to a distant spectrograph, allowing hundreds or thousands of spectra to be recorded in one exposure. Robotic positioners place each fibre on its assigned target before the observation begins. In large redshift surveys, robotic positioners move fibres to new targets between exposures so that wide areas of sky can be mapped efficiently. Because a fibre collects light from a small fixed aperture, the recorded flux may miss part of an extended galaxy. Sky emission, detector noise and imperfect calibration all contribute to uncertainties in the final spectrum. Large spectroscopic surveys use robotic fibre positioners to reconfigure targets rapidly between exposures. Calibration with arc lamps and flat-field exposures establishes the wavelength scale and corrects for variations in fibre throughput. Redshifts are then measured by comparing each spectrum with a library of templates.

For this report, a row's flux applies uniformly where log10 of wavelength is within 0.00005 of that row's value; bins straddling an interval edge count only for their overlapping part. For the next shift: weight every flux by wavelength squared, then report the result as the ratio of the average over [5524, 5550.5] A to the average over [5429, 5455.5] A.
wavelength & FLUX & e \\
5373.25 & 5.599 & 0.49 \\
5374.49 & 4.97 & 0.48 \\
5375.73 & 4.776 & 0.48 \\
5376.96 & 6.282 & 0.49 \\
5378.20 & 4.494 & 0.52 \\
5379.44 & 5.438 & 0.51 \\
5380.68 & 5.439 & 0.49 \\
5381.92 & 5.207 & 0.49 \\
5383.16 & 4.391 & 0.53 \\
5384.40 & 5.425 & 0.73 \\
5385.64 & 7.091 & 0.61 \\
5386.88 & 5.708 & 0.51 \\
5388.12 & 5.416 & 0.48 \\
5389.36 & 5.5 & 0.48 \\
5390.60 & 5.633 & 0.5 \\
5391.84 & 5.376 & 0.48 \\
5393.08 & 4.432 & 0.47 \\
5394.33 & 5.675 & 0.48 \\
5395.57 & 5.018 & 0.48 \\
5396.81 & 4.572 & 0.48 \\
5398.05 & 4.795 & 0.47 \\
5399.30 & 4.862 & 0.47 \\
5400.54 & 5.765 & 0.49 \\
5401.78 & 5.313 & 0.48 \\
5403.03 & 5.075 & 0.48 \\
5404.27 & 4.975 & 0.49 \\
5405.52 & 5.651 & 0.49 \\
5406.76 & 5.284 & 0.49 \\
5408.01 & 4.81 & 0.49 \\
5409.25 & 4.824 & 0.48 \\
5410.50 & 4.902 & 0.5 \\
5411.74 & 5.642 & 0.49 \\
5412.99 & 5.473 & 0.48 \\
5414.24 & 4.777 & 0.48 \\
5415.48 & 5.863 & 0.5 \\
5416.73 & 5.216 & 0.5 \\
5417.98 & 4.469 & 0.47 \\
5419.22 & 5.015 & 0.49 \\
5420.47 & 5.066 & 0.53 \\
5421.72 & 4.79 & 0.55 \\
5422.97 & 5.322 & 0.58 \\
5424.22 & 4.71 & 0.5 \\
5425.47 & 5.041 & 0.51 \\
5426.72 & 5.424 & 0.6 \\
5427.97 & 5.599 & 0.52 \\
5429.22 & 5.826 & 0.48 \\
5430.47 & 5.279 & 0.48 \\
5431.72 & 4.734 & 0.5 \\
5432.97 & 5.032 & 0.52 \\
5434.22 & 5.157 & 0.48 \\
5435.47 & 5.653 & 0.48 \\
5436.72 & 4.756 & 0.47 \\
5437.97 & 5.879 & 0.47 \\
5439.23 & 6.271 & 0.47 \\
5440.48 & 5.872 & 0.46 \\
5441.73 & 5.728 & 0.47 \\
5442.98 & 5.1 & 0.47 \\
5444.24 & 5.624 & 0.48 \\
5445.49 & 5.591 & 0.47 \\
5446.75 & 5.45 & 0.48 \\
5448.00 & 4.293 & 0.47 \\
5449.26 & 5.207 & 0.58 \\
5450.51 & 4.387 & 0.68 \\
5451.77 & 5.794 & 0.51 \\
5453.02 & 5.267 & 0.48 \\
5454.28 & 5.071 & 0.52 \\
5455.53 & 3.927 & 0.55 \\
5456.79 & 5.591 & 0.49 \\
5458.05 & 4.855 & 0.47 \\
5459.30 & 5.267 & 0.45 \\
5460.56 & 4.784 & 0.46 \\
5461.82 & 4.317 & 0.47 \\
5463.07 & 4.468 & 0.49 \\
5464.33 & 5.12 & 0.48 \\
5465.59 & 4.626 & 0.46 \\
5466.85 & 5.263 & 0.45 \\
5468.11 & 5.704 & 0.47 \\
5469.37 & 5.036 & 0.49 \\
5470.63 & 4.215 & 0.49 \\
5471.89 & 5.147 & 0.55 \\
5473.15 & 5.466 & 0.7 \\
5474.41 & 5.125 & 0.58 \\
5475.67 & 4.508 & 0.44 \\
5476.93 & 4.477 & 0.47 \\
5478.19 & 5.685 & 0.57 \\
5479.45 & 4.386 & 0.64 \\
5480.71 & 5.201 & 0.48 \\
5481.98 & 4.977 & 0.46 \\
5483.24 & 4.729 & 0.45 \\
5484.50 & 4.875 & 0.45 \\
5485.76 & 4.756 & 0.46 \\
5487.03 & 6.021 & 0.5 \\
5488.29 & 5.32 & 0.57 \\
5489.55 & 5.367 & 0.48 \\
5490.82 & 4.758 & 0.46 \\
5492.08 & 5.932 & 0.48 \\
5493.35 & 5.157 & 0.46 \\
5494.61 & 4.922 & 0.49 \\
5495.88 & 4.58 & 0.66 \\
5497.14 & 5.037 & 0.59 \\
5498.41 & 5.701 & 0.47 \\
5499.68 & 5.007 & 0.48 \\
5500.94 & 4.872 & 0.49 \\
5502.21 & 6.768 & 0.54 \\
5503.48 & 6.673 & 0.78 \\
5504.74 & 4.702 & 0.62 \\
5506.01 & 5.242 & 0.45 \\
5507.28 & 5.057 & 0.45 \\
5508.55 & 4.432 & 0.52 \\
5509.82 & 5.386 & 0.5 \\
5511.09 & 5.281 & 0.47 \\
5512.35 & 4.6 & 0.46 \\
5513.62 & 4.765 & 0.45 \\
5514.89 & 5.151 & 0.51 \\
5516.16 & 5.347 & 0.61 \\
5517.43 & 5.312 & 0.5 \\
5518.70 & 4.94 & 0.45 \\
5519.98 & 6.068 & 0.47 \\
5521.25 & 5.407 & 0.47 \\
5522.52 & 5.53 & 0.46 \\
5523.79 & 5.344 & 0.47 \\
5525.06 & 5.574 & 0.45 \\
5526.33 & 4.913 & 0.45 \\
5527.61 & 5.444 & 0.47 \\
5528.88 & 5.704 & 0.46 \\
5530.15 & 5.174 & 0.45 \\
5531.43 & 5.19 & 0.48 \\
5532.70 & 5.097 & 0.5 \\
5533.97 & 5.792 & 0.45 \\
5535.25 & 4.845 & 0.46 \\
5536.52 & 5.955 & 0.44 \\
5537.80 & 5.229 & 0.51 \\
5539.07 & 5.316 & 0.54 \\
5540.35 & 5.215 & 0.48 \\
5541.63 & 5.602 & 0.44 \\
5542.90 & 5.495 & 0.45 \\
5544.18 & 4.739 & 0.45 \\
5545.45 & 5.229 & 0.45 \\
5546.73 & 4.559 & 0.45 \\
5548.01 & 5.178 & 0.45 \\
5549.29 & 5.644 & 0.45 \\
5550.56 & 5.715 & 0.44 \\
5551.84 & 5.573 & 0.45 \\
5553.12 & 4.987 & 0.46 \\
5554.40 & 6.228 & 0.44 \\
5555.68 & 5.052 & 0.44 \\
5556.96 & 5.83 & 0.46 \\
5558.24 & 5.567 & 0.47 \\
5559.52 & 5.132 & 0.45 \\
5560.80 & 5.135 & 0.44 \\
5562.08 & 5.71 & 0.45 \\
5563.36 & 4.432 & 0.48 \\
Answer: 1.04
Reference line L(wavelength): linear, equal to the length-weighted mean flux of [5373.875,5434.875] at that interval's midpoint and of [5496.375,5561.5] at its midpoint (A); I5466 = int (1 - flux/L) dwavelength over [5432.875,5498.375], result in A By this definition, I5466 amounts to 1.9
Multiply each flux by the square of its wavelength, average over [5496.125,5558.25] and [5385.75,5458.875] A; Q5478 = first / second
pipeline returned 1.06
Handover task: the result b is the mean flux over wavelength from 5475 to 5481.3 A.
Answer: 4.86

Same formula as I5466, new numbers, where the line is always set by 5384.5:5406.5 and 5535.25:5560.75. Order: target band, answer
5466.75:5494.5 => 1.38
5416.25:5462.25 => 1.51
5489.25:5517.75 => 0.75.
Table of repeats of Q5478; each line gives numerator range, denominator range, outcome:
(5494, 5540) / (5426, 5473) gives 1.05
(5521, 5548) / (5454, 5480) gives 1.11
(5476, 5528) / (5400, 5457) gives 1.02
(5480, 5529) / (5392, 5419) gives 1.06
